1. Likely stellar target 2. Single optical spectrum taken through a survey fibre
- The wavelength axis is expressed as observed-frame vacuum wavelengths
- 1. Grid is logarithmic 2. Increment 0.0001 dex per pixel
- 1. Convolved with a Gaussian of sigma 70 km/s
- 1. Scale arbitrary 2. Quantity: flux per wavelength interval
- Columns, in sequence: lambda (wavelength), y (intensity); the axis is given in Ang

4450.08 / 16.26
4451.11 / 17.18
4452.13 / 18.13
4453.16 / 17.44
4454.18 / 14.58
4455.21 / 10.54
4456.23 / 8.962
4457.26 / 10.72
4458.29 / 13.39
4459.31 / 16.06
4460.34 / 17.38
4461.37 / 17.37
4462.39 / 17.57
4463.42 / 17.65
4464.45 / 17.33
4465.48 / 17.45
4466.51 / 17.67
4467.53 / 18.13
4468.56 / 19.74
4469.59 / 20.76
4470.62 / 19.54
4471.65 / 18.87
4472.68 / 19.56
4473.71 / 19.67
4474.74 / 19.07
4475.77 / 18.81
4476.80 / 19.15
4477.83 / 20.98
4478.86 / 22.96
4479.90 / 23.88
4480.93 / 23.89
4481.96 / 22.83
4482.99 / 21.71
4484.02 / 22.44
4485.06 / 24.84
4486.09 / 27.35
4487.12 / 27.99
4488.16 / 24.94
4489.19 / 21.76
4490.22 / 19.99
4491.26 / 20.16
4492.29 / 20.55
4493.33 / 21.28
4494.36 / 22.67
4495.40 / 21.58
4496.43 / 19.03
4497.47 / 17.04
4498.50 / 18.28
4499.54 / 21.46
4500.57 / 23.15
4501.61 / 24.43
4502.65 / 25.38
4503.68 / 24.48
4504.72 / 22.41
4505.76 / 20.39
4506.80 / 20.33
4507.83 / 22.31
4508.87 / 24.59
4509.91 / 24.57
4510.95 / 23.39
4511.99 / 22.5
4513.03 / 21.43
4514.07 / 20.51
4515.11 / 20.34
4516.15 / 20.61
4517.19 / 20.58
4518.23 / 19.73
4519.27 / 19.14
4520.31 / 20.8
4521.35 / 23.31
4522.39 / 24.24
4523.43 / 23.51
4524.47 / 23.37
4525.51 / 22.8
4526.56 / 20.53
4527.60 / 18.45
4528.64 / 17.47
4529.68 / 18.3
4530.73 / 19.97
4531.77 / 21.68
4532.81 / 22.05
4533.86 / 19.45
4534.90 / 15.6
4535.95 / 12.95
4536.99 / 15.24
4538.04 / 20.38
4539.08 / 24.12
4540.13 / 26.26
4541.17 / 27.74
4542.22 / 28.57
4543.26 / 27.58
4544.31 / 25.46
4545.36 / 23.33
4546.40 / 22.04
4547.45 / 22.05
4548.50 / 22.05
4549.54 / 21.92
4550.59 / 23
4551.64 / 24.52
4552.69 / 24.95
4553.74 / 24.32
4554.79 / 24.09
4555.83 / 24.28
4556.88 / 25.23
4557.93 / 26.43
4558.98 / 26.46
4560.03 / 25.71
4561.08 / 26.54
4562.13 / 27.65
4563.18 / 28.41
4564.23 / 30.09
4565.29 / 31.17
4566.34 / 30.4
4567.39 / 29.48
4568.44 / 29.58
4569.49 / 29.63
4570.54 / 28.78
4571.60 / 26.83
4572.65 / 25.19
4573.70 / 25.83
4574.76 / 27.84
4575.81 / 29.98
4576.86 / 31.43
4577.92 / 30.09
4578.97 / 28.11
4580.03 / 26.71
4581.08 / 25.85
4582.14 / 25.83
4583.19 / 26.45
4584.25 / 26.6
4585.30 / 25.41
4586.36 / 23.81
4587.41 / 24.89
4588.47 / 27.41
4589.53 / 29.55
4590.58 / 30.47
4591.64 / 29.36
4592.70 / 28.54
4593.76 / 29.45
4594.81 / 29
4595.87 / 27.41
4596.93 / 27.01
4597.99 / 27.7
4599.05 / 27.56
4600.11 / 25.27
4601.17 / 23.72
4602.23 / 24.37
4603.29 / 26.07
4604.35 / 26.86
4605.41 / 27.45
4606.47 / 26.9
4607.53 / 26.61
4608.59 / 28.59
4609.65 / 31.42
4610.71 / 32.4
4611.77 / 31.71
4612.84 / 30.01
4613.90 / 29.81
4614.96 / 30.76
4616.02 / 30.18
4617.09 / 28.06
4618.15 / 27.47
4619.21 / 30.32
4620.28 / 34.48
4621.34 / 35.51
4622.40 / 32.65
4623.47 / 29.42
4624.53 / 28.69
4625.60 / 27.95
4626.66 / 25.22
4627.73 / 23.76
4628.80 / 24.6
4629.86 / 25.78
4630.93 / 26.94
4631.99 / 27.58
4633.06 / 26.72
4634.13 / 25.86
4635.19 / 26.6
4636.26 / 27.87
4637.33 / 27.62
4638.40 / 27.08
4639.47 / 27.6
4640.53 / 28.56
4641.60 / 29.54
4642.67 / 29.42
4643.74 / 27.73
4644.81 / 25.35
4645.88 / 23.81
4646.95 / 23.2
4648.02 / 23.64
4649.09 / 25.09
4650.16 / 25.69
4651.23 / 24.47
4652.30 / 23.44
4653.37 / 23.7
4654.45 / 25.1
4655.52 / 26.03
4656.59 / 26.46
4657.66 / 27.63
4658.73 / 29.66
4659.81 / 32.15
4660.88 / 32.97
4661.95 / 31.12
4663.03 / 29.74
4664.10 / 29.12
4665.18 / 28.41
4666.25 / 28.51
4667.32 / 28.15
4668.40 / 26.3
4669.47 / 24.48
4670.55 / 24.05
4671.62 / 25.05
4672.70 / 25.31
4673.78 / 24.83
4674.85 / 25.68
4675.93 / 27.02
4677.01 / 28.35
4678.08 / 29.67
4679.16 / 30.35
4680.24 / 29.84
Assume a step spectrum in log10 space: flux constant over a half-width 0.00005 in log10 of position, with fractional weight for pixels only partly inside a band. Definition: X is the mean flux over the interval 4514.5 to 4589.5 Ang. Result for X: 24.4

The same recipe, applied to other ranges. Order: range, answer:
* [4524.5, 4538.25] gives 19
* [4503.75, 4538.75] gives 20.8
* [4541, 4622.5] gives 27.5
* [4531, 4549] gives 22.1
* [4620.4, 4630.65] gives 28.4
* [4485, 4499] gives 21.9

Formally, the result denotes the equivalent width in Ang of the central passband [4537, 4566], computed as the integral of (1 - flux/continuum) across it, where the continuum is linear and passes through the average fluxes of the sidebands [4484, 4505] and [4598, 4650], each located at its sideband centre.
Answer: -0.5 Ang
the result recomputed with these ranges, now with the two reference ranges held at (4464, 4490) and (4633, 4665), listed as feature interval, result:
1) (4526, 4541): 2.3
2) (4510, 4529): 1.1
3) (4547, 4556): 0.1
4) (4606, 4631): -3.0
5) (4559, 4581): -3.6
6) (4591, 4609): -1.2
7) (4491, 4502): 0.5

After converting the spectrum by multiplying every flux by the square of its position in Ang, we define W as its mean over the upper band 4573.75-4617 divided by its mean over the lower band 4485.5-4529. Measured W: 1.33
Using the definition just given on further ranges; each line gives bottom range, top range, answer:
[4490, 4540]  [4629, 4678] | 1.36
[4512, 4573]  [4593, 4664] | 1.22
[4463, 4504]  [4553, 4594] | 1.35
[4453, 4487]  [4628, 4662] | 1.53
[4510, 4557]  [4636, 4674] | 1.29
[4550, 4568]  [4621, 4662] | 1.06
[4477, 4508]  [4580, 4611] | 1.28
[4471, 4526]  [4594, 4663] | 1.34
